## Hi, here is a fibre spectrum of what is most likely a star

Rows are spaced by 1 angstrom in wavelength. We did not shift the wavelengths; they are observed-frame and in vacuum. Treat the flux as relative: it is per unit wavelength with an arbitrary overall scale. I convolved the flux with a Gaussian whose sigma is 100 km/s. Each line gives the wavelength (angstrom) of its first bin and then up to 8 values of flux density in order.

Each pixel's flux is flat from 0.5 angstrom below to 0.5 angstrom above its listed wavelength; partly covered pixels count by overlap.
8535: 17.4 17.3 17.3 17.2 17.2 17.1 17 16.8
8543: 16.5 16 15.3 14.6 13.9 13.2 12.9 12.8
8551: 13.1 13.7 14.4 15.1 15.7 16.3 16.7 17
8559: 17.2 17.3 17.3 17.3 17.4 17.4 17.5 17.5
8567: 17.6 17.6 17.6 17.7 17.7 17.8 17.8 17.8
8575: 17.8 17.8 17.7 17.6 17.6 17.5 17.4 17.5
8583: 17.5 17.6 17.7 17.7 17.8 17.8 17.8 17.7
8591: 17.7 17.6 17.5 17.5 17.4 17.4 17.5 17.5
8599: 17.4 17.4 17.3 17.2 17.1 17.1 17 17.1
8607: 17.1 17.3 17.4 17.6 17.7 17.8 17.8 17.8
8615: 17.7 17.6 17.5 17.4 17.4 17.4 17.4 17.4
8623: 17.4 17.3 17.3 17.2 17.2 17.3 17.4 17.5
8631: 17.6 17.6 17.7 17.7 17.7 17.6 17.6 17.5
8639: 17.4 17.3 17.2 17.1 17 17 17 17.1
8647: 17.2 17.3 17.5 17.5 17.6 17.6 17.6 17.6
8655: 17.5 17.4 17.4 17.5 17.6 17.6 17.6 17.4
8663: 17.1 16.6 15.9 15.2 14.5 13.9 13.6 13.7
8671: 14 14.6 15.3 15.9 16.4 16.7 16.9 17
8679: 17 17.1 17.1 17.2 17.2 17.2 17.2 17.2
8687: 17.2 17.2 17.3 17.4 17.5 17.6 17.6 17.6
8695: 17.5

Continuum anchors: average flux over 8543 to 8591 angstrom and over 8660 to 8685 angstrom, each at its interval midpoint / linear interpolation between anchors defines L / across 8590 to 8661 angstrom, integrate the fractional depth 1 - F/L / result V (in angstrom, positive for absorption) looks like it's -4.6 angstrom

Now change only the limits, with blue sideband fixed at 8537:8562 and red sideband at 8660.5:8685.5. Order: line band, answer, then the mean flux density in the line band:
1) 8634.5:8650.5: -1.33 angstrom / 17.3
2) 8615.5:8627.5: -1.10 angstrom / 17.4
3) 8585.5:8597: -1.32 angstrom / 17.6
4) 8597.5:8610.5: -1.16 angstrom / 17.3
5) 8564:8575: -1.34 angstrom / 17.7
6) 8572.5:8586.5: -1.66 angstrom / 17.6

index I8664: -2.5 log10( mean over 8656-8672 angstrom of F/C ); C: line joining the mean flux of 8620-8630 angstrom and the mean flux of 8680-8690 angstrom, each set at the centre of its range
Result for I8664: 0.08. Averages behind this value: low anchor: 17.3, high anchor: 17.2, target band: 16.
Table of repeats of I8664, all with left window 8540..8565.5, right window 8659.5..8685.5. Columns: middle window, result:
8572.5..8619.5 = -0.11 mag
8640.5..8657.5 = -0.08 mag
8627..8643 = -0.09 mag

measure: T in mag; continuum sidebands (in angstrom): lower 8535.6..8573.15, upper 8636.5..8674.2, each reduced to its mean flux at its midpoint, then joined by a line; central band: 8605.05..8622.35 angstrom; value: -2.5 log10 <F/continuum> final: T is -0.063 mag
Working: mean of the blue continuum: 16.3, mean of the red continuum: 16.6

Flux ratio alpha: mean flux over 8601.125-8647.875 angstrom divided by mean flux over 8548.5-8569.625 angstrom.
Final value 1.07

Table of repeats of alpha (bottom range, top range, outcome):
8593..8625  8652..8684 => 0.94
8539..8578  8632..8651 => 1.06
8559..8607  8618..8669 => 0.98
